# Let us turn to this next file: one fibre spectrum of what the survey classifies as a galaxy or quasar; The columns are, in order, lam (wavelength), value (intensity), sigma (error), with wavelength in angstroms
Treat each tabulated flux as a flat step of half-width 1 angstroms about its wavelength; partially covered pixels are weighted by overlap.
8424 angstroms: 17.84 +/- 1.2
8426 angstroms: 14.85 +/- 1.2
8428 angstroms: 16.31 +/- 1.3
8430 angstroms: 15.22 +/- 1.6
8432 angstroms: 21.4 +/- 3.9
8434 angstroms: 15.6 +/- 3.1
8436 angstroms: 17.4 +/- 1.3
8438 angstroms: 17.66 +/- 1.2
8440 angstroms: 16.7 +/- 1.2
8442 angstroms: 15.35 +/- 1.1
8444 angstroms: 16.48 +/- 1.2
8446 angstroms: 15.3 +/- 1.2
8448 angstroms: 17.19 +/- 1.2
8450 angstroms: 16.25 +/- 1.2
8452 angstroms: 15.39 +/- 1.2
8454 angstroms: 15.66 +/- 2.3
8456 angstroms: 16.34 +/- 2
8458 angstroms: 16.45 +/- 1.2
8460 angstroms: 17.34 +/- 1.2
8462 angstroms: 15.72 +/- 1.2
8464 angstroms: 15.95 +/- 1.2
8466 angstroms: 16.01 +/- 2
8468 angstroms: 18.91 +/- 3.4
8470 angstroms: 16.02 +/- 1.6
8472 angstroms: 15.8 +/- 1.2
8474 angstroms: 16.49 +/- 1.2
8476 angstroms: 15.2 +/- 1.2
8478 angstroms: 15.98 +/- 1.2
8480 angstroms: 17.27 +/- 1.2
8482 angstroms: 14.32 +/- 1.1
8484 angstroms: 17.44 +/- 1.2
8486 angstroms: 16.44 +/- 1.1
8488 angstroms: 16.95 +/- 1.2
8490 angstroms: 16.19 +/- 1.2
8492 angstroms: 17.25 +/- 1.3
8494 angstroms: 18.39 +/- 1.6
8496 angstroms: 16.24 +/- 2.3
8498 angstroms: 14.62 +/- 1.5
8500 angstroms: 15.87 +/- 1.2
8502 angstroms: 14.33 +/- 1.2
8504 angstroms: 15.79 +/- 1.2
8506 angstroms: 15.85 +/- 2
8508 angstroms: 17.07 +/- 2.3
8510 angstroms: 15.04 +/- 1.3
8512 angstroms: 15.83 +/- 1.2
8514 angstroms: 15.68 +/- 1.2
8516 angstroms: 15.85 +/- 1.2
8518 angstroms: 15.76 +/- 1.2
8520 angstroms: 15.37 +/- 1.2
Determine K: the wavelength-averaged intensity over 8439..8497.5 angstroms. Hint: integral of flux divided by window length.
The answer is 16.4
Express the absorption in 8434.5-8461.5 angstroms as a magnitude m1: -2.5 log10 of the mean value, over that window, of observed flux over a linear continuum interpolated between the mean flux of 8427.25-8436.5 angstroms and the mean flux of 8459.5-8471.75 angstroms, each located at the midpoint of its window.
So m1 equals 0.03 mag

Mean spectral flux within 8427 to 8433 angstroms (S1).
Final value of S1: 17.6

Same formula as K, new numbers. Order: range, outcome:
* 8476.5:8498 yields 16.5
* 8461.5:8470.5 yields 16.6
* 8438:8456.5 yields 16.2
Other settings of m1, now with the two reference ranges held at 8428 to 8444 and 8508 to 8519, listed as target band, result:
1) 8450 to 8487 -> 0.013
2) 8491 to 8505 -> -0.004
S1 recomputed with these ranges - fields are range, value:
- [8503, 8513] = 15.9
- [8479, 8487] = 16.4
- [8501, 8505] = 15.1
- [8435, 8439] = 17.5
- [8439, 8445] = 16.2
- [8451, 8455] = 15.5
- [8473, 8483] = 15.9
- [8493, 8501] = 16.3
